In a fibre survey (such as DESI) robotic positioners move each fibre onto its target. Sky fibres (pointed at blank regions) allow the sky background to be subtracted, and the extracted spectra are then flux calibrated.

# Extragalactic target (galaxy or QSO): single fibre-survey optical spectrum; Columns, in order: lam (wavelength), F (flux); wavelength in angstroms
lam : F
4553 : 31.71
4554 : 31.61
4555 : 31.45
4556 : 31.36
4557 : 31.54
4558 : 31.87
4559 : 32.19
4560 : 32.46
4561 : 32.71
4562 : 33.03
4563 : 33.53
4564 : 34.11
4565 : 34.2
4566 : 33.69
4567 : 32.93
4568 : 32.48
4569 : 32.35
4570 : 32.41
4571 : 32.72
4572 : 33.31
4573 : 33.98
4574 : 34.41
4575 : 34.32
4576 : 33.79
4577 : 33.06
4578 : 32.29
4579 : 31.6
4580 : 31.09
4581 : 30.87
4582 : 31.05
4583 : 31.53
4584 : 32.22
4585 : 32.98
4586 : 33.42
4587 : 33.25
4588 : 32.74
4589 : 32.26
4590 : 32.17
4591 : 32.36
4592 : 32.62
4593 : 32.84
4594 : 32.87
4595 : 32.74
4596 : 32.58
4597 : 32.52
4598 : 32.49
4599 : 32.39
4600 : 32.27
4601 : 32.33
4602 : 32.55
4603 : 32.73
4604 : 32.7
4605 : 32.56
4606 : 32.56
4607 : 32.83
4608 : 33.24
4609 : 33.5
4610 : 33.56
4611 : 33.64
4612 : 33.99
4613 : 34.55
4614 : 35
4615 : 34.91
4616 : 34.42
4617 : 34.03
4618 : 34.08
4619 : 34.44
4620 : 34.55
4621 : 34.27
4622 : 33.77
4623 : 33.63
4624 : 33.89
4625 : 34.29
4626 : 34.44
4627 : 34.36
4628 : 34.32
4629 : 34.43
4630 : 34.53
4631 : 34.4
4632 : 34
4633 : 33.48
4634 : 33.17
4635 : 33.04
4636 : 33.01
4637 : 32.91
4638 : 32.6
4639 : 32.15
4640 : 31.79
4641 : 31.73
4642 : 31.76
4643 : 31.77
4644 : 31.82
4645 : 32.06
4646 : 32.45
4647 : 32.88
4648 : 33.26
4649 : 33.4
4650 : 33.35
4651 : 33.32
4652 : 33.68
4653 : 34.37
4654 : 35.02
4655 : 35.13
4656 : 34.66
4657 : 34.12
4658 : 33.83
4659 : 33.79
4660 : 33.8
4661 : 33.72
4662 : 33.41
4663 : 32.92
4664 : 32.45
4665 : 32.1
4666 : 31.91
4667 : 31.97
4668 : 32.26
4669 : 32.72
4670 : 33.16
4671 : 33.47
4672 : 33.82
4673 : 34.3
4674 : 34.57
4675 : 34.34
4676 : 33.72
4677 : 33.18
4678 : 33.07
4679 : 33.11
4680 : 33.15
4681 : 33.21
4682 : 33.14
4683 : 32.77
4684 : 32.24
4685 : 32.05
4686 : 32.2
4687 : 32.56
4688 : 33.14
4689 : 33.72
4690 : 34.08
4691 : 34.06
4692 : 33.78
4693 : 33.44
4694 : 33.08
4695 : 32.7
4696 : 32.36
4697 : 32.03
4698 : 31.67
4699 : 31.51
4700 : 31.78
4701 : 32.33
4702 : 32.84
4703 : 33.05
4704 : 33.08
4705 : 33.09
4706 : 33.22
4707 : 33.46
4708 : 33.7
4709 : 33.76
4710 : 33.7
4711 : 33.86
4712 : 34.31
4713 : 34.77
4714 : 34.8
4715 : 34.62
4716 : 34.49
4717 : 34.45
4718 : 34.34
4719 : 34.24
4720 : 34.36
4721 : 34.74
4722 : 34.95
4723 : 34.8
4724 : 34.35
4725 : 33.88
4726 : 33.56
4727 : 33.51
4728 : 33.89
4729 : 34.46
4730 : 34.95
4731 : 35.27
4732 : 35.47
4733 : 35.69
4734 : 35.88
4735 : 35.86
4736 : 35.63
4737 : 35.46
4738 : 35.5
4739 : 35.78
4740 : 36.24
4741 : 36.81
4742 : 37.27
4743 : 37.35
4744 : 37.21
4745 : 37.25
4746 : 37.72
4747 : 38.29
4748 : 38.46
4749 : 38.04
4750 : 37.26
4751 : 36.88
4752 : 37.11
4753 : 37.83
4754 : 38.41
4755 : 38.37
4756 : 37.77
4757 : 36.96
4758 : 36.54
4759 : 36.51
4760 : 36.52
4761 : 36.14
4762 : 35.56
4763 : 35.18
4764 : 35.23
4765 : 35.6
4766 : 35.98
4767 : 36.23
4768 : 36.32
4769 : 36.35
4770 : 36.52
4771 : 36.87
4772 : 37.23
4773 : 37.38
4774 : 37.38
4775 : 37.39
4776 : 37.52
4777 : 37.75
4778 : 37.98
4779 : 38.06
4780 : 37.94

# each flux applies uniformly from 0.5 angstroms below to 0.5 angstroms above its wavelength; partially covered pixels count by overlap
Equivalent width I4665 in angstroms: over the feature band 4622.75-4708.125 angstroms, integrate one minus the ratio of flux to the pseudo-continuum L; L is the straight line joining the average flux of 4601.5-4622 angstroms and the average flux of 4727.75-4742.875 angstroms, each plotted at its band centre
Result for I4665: 3.4 angstroms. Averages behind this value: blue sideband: 33.7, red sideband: 35.7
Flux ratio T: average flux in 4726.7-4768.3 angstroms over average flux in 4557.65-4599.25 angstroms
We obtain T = 1.1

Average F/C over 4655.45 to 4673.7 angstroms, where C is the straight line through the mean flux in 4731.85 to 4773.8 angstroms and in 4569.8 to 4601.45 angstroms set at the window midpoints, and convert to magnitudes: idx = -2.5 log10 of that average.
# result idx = 0.04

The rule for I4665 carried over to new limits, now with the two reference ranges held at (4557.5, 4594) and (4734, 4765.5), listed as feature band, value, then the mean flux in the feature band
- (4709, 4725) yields 0.7 angstroms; 34.4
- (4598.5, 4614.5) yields 0.1 angstroms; 33.2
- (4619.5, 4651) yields 0.8 angstroms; 33.3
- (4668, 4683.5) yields 0.7 angstroms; 33.4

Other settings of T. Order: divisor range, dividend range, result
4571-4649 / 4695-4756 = 1.06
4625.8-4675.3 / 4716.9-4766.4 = 1.08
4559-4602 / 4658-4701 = 1.01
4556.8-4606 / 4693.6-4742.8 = 1.05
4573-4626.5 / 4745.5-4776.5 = 1.12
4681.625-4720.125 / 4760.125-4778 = 1.10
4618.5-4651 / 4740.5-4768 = 1.11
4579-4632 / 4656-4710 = 1.00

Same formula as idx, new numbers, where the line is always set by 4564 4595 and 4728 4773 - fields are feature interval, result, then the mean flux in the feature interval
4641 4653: 0.05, 32.7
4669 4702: 0.07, 33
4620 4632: -0.01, 34.2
